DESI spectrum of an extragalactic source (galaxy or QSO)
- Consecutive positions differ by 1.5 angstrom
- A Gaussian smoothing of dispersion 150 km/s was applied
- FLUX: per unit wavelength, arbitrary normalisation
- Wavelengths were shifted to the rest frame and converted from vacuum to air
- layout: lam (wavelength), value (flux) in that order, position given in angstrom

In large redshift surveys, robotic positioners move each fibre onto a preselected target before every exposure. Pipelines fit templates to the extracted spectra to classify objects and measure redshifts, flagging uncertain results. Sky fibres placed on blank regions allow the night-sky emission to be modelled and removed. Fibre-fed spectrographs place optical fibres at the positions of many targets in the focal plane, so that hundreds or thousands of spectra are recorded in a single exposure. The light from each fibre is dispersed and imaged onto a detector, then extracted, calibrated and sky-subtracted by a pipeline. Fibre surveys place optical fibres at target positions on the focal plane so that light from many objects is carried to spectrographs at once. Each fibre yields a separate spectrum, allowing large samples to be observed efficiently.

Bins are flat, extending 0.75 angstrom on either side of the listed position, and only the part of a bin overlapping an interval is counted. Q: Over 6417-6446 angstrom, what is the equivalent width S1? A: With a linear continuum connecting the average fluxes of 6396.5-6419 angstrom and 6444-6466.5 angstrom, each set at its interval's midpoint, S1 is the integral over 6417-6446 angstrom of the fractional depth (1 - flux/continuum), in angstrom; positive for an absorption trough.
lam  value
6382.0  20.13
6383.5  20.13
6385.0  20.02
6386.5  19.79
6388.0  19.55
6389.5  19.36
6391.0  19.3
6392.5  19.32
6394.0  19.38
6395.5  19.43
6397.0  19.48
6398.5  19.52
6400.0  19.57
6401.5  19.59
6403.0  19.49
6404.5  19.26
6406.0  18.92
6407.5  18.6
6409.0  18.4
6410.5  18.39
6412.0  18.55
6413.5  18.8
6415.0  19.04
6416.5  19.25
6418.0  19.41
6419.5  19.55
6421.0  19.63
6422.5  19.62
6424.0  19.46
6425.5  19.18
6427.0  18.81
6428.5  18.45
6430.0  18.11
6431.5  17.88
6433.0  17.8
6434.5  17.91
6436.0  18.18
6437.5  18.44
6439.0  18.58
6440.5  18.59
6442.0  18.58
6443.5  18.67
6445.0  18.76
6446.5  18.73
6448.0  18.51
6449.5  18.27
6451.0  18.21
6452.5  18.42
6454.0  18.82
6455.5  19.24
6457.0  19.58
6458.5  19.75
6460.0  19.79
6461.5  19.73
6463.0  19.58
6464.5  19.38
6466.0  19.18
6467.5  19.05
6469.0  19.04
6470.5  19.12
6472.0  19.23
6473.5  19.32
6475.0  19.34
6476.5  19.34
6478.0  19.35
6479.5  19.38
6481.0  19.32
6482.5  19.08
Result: 0.5 angstrom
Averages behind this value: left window 19.1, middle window 18.7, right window 19.1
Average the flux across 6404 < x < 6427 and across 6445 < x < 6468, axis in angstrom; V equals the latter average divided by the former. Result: 1.0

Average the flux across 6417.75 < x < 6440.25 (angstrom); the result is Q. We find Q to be 18.7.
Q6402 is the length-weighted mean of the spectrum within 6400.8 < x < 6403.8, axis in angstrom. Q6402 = 19.5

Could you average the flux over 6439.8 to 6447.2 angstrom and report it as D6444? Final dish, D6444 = 18.7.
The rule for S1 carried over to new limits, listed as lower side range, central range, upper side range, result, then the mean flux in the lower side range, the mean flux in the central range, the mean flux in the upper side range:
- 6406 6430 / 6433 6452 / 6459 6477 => 0.7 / 19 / 18.4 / 19.3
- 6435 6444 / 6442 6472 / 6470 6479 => -0.2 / 18.5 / 19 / 19.3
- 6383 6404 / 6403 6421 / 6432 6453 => 0.1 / 19.6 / 19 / 18.4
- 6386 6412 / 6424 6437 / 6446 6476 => 0.6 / 19.2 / 18.4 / 19.1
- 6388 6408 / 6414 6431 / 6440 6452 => -0.2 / 19.3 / 19.1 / 18.5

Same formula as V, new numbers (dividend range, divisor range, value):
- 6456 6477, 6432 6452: 1.05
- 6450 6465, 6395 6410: 1.00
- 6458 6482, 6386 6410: 1.00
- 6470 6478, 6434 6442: 1.05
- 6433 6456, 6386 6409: 0.96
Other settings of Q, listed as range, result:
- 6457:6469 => 19.5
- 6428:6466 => 18.7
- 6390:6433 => 19.1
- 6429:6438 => 18.1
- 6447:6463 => 19.1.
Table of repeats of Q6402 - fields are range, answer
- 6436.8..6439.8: 18.5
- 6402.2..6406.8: 19.2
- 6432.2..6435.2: 17.9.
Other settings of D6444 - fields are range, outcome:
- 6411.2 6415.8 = 18.8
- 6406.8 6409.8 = 18.5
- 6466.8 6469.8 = 19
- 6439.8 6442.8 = 18.6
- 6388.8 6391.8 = 19.3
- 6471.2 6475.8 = 19.3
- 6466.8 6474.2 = 19.2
